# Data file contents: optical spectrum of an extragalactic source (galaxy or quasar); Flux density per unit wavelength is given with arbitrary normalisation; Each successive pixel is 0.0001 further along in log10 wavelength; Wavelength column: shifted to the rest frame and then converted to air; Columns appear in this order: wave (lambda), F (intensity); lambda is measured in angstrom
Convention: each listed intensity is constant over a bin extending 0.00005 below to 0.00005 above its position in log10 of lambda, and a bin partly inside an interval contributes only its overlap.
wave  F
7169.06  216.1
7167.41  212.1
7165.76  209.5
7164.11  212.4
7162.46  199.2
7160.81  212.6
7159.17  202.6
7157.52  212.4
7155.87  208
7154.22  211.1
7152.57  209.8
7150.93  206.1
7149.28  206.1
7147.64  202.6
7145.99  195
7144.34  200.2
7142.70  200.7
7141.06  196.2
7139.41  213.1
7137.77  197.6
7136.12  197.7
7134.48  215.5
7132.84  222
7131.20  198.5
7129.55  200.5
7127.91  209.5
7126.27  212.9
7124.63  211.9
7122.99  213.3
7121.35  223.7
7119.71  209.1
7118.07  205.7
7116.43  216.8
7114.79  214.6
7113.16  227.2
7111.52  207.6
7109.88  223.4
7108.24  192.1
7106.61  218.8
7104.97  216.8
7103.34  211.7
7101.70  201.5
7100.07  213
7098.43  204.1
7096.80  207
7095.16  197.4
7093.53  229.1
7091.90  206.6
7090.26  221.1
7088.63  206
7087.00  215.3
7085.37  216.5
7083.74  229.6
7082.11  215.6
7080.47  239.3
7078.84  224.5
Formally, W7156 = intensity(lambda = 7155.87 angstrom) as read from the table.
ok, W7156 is 208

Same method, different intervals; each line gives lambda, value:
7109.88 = 223.4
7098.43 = 204.1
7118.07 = 205.7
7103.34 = 211.7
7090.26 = 221.1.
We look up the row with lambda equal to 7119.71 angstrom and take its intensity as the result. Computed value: 209.1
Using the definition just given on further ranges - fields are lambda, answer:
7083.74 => 229.6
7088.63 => 206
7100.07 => 213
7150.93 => 206.1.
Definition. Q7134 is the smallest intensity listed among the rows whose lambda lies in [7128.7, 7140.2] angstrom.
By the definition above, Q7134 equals 197.6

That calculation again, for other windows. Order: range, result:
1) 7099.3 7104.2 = 201.5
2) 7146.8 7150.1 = 202.6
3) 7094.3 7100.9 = 197.4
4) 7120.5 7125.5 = 211.9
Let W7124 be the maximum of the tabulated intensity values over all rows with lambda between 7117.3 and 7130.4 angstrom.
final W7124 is 223.7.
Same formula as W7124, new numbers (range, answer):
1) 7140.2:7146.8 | 200.7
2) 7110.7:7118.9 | 227.2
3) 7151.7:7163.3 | 212.6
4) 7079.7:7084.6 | 239.3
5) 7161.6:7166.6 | 212.4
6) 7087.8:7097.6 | 229.1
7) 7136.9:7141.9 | 213.1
